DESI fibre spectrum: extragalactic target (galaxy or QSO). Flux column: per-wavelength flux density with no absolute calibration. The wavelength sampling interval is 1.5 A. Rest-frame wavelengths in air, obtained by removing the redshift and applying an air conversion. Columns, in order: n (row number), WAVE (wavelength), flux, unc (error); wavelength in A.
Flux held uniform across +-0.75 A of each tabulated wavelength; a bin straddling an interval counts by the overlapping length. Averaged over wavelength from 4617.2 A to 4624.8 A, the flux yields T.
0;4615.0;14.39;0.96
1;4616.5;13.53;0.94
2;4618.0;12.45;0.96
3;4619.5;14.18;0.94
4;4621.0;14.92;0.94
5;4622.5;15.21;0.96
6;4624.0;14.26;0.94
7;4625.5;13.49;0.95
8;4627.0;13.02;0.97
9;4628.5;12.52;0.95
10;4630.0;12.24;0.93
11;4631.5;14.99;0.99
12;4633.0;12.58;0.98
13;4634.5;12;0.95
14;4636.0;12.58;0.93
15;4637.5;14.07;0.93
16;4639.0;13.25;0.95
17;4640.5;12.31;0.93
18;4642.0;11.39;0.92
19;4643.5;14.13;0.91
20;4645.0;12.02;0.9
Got 14.2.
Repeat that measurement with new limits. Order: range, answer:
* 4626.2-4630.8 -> 12.6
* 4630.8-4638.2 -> 13.2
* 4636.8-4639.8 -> 13.6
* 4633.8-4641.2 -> 12.9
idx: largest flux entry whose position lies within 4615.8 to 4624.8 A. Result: 15.21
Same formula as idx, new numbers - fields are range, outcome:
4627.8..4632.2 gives 14.99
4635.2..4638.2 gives 14.07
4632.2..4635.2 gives 12.58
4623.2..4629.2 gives 14.26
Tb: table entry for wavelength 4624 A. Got 14.26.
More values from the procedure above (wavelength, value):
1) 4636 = 12.58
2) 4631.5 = 14.99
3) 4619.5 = 14.18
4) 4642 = 11.39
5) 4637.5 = 14.07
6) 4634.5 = 12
